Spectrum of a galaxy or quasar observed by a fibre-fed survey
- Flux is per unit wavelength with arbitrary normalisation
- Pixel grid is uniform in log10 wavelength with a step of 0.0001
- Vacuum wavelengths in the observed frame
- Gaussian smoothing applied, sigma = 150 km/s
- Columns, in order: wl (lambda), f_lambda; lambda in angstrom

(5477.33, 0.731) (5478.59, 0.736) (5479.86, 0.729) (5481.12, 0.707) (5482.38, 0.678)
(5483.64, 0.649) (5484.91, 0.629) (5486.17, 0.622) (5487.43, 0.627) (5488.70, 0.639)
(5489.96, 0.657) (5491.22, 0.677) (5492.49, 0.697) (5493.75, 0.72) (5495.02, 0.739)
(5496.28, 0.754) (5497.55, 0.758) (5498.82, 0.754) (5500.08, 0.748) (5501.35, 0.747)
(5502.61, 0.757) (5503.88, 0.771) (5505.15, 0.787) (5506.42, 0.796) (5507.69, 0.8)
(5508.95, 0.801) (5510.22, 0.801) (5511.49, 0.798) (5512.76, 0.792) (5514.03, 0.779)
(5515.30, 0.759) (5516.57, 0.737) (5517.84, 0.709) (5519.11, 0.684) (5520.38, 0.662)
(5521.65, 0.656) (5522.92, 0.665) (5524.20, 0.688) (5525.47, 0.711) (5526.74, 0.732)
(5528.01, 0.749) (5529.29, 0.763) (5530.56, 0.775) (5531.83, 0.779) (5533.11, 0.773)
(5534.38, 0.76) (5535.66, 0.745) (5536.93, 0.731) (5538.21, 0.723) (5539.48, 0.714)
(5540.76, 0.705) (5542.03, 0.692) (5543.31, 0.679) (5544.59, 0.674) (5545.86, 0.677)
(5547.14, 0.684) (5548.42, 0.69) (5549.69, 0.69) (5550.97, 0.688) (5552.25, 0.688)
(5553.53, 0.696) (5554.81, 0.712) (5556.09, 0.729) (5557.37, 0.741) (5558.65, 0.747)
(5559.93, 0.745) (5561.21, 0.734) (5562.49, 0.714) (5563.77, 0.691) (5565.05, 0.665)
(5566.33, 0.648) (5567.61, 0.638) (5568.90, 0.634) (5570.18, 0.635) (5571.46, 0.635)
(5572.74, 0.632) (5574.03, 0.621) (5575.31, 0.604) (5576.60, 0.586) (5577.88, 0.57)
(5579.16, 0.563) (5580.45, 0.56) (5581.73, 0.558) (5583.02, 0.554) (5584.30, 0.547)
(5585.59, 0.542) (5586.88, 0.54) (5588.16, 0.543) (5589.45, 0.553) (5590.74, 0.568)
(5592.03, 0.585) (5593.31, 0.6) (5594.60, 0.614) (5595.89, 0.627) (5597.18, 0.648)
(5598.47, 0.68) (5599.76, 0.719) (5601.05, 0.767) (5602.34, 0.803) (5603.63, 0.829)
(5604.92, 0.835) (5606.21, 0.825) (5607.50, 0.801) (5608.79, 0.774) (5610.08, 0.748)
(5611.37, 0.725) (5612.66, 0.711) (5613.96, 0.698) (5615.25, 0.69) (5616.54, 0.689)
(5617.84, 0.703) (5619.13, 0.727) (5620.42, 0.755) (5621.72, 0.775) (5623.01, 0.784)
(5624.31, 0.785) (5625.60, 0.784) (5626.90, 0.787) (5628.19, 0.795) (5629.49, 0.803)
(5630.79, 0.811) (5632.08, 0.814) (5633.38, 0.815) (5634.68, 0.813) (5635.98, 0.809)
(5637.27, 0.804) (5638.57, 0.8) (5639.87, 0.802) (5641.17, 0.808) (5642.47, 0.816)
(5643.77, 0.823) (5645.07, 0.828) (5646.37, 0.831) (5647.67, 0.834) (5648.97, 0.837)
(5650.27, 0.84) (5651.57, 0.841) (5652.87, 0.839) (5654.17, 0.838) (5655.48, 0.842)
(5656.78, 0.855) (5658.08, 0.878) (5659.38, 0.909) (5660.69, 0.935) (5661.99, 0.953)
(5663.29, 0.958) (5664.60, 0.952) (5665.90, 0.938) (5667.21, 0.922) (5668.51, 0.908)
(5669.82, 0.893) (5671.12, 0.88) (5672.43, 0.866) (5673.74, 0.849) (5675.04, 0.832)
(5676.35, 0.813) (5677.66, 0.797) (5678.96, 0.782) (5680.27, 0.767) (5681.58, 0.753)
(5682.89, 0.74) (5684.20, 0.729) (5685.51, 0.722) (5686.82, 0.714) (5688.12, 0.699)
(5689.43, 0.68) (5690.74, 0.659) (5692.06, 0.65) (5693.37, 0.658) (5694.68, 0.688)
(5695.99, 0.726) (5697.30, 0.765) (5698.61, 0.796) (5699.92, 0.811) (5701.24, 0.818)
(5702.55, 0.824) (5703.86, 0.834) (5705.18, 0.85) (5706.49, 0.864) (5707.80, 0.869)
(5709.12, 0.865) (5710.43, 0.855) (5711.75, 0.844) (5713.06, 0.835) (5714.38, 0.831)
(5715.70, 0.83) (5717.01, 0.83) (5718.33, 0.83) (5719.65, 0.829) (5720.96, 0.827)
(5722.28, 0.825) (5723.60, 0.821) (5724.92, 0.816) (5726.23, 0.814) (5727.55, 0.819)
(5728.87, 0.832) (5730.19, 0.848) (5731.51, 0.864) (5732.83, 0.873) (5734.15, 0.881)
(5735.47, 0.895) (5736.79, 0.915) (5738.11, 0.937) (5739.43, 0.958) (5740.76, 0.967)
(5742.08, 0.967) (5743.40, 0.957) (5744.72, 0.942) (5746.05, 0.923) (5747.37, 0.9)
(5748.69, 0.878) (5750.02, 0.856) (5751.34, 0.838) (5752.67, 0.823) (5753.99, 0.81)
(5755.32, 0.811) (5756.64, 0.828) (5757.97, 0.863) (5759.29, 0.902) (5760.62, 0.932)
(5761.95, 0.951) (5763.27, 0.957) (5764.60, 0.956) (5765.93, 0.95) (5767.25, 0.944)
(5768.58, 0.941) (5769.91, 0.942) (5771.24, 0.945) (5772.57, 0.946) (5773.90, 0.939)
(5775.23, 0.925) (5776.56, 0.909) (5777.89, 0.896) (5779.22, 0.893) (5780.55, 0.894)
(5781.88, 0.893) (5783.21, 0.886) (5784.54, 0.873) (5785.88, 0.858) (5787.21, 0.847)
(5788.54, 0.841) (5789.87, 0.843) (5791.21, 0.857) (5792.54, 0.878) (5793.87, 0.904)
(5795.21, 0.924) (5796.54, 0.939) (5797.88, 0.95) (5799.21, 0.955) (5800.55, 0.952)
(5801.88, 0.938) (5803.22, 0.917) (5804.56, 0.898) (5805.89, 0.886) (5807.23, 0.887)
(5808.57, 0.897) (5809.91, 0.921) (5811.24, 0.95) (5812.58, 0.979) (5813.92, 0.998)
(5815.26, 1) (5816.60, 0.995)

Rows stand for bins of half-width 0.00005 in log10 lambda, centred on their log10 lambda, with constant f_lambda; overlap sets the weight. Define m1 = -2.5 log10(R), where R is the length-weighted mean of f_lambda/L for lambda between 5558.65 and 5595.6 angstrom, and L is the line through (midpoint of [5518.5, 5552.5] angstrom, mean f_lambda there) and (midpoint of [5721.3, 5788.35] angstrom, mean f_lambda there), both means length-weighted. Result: 0.21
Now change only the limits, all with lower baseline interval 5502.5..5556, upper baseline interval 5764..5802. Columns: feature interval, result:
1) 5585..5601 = 0.265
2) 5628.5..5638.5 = -0.006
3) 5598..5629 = 0.044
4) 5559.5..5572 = 0.125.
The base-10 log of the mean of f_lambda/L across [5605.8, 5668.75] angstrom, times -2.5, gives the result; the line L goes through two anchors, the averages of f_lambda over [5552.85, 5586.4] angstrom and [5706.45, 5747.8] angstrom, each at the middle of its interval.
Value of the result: -0.10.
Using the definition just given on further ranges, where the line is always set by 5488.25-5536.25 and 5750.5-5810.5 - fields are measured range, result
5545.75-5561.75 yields 0.08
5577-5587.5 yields 0.37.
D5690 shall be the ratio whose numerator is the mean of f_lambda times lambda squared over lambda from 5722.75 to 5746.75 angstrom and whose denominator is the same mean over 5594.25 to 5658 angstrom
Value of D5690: 1.2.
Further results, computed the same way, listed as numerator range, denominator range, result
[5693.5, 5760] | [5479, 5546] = 1.27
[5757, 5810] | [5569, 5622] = 1.47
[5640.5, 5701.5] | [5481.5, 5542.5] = 1.18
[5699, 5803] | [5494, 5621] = 1.35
